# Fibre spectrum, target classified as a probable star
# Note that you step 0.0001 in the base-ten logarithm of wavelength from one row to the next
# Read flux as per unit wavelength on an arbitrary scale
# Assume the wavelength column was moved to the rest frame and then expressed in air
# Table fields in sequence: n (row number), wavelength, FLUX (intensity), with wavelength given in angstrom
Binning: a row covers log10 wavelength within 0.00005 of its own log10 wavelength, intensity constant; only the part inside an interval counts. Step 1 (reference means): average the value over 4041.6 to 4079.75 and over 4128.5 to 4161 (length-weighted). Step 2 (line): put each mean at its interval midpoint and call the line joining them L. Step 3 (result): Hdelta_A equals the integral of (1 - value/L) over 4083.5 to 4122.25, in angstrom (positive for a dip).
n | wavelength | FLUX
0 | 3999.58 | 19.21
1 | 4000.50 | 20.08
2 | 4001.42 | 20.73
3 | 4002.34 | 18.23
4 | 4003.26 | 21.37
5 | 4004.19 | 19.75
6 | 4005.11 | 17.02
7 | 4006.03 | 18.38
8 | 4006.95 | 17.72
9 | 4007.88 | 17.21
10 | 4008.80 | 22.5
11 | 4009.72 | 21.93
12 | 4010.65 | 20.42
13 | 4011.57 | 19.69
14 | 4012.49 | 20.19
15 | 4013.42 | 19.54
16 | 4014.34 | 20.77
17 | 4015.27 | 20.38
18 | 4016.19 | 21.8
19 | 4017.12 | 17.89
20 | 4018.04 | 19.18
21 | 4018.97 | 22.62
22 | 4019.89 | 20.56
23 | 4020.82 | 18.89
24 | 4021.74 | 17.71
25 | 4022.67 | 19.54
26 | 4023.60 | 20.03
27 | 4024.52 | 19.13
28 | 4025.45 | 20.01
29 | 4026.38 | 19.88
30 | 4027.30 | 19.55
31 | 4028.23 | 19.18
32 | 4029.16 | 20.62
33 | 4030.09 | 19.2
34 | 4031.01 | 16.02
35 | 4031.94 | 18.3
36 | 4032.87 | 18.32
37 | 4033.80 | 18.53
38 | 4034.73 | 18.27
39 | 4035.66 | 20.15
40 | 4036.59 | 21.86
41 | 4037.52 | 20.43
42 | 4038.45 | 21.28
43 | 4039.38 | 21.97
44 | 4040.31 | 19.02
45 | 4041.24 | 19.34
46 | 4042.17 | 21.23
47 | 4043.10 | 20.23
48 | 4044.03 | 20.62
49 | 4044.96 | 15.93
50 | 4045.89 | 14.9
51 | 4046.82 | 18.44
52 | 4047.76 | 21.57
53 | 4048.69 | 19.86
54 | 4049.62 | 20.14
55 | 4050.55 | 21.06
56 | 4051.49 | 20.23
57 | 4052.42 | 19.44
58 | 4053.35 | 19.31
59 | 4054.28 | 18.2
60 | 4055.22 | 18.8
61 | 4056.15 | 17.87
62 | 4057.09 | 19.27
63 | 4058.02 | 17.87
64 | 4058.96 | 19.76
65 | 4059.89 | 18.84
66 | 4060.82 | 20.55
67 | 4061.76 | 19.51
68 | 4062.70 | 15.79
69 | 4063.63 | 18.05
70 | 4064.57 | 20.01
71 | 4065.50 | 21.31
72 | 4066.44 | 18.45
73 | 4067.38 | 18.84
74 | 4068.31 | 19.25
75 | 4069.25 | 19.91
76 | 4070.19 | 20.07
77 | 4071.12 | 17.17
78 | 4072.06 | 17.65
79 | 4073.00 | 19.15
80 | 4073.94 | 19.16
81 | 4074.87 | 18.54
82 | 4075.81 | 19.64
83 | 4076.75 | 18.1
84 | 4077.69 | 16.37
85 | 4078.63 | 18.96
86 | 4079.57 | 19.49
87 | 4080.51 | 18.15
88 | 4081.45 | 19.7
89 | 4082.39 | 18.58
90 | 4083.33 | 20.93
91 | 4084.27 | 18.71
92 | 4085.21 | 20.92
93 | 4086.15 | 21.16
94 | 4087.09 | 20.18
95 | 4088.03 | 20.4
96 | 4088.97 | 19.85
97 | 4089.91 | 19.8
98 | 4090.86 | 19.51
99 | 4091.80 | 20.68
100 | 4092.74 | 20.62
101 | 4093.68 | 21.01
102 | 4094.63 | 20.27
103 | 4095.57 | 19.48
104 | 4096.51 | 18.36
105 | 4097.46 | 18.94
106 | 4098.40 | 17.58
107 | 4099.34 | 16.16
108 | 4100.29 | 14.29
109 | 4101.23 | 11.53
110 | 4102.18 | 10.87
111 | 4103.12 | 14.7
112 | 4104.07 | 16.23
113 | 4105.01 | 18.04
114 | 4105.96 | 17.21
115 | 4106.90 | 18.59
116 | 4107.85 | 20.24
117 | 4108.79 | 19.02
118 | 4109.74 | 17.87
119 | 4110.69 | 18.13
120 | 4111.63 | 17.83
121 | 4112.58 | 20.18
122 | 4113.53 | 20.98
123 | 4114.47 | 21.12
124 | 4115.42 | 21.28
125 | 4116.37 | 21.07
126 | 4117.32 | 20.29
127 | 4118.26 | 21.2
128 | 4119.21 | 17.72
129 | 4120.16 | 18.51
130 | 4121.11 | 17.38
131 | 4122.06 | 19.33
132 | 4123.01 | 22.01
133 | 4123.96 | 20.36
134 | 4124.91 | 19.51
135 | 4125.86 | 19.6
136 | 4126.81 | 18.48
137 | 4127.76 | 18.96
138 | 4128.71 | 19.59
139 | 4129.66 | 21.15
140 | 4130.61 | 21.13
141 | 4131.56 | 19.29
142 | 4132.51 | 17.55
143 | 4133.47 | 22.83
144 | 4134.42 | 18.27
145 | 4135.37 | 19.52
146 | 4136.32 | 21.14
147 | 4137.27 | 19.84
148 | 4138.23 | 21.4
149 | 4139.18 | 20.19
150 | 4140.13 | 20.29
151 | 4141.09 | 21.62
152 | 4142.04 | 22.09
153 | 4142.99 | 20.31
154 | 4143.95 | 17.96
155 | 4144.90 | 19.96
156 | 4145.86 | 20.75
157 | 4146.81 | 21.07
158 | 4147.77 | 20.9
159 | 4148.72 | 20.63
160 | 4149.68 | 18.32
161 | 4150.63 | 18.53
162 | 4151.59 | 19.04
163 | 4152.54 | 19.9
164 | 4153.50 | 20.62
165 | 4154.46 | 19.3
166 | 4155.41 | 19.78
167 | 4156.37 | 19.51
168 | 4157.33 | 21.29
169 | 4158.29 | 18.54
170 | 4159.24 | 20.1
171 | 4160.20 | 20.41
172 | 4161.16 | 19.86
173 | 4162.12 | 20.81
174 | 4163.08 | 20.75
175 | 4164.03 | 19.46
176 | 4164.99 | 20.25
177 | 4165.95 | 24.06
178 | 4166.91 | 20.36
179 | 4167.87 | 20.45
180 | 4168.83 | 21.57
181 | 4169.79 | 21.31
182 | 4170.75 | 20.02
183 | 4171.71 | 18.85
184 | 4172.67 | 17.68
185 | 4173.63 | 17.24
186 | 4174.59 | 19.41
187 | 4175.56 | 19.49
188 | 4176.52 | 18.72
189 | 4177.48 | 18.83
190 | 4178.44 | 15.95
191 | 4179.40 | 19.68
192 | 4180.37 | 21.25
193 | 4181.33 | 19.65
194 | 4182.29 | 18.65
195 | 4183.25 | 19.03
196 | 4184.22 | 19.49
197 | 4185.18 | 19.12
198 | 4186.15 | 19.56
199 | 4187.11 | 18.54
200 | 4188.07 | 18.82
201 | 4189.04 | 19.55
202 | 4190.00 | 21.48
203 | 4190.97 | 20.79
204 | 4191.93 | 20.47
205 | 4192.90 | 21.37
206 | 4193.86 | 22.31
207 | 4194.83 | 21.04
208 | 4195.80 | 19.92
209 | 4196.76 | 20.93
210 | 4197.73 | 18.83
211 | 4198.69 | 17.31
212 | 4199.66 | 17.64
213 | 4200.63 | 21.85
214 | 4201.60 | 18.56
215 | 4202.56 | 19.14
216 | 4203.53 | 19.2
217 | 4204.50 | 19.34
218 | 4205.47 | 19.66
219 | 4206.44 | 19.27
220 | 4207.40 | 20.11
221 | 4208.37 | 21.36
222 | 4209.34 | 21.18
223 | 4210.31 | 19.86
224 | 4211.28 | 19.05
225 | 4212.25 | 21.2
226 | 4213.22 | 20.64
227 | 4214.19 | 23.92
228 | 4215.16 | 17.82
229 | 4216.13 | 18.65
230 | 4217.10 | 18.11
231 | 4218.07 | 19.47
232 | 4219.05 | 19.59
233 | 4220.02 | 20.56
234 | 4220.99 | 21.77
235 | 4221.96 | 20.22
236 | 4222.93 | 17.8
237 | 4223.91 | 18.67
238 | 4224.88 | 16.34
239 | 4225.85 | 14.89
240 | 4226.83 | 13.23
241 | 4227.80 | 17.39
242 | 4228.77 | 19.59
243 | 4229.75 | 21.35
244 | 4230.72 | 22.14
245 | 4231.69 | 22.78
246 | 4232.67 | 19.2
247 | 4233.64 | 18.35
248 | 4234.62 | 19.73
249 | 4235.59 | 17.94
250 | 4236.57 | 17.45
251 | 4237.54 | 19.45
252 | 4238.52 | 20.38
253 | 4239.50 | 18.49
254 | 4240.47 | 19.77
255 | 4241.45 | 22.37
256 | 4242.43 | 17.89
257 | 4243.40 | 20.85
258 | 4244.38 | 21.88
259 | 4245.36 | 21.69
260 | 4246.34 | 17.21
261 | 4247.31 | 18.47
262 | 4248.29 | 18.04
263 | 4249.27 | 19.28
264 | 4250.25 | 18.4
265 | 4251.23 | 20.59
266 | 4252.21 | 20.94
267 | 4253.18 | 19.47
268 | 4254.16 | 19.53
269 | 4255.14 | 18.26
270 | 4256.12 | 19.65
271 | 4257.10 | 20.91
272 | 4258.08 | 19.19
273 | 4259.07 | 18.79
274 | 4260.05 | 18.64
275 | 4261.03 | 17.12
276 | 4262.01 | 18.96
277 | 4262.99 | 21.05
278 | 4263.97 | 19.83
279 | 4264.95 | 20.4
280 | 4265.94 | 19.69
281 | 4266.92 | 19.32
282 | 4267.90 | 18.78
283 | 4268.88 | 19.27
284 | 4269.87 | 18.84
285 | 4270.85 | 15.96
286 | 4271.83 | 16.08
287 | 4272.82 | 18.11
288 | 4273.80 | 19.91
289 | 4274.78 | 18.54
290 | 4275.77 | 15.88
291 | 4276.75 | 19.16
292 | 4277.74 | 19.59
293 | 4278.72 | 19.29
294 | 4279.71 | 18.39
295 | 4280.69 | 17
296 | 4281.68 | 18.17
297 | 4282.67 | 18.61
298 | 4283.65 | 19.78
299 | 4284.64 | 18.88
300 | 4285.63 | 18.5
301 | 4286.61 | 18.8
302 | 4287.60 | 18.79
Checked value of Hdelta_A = 1.6 angstrom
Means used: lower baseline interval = 19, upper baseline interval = 20.1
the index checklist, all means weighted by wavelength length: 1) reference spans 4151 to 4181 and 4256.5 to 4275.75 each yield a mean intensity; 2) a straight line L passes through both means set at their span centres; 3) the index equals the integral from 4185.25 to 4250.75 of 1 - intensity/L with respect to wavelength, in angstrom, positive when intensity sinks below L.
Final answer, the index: -0.8 angstrom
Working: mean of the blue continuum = 19.8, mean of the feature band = 19.5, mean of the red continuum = 18.8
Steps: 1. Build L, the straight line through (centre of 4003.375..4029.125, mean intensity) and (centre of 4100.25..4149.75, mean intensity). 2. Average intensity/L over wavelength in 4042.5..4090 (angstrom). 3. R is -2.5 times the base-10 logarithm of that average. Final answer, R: 0.020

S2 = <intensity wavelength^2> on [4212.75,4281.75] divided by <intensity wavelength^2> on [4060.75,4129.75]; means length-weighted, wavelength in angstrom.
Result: 1.1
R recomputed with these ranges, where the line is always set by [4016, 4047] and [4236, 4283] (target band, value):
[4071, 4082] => 0.046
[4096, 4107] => 0.206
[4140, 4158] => -0.046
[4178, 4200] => -0.026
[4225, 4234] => 0.025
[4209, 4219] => -0.045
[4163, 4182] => -0.029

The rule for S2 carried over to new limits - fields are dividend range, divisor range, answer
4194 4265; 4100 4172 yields 1.04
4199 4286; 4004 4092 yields 1.09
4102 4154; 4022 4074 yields 1.05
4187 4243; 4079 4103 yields 1.12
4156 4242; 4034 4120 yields 1.10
